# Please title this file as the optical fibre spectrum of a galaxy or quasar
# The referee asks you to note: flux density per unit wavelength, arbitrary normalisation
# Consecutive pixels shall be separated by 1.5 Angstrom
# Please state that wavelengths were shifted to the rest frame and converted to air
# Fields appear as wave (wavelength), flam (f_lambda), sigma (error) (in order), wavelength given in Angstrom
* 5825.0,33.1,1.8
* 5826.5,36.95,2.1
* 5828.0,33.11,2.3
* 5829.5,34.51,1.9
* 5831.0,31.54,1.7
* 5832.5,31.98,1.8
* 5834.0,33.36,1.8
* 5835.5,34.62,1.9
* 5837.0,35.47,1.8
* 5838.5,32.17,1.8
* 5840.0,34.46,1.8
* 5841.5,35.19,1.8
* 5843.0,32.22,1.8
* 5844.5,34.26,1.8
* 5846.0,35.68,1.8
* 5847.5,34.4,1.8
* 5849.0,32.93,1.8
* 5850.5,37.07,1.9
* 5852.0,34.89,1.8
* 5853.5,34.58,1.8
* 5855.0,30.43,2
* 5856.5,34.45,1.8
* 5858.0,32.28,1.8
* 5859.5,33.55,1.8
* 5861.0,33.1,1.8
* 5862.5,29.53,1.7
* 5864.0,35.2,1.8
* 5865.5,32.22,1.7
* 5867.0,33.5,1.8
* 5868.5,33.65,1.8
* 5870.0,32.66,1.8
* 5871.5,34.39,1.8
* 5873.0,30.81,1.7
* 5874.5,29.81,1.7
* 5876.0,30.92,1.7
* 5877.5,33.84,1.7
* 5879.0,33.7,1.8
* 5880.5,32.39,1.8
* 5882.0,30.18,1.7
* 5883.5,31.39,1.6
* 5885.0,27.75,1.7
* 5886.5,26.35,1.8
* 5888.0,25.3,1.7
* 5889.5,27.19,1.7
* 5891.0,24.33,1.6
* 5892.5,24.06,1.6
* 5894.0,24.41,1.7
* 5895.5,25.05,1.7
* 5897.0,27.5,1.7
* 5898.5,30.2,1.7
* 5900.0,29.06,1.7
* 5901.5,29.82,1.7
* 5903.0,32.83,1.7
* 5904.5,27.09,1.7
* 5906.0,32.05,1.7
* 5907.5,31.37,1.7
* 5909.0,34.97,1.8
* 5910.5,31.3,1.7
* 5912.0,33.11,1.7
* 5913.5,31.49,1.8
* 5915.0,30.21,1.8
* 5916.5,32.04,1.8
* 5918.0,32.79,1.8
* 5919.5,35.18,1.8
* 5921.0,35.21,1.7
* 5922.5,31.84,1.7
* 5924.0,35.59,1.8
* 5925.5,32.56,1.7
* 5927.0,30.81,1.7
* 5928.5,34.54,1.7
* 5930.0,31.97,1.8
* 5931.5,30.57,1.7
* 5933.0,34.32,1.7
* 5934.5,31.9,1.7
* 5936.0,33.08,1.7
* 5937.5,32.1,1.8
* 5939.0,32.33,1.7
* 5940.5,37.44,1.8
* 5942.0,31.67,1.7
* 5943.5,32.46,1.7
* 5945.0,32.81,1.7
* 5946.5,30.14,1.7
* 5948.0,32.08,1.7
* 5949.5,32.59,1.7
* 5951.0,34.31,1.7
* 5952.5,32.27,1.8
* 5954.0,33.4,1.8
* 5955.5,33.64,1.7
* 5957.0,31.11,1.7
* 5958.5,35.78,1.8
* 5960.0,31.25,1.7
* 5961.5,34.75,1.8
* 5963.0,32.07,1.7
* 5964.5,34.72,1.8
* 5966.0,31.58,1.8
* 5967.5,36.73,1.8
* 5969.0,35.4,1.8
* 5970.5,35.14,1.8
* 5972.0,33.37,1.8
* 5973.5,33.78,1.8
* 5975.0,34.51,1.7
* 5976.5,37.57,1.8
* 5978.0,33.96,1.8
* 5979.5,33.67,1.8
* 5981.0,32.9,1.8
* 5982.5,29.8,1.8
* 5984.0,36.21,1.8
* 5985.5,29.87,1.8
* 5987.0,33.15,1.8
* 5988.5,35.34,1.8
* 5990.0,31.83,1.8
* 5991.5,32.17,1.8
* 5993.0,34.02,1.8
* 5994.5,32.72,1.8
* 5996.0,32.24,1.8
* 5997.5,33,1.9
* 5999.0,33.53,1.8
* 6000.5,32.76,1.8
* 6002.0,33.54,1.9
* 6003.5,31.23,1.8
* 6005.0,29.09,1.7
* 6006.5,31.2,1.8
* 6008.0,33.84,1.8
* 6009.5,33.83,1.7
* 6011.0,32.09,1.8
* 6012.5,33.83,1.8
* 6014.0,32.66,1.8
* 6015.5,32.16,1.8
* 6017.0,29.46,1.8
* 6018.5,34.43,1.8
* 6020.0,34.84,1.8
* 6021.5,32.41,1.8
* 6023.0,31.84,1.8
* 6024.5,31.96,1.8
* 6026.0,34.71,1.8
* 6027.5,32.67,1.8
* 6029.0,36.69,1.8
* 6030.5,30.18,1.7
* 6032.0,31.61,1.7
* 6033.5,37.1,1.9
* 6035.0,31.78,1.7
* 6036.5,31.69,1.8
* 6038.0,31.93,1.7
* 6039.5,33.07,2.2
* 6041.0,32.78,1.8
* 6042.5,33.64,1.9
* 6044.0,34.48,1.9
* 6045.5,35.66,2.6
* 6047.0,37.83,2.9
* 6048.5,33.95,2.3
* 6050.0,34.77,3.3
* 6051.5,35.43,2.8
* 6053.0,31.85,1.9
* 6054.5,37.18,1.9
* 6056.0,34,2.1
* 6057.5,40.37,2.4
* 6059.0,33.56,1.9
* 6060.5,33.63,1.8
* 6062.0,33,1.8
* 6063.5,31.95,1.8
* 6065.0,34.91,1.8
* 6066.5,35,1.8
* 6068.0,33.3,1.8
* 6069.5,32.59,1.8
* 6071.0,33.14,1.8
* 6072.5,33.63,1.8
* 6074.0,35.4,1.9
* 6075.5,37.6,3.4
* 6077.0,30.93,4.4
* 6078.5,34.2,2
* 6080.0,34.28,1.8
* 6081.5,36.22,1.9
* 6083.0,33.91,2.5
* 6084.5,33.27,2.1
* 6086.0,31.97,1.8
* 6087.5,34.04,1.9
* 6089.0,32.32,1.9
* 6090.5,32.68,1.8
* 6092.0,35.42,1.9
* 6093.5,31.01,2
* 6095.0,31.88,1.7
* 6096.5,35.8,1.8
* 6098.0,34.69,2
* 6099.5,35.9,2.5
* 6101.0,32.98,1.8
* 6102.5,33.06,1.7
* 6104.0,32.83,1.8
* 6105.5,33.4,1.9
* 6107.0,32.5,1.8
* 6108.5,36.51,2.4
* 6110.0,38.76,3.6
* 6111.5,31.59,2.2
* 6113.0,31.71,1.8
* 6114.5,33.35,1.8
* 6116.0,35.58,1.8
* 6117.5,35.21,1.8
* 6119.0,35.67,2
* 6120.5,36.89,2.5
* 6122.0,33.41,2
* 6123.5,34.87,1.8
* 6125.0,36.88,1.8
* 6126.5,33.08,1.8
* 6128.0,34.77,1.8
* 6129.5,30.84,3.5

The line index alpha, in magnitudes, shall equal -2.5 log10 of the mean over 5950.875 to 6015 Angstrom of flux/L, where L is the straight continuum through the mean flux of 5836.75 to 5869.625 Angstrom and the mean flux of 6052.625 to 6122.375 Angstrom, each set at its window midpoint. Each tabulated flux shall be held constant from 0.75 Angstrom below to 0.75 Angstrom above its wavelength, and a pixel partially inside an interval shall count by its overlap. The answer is 0.02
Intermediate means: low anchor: 33.7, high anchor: 34.1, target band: 33.2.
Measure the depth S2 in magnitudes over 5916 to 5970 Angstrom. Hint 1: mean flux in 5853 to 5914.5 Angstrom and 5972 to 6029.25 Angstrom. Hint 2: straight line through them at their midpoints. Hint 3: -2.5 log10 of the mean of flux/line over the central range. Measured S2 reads -0.04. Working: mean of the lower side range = 30.7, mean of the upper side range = 33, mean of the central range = 33.2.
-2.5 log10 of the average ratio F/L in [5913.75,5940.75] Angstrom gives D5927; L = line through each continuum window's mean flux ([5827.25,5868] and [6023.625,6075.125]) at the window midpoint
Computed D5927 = 0.03 mag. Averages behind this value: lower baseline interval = 33.6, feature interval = 32.9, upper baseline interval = 34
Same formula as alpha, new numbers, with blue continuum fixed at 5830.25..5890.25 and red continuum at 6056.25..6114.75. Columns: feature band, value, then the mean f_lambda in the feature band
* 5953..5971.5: -0.02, 33.8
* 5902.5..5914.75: 0.04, 31.7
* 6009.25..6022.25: 0.02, 32.8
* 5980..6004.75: 0.02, 32.7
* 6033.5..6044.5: 0.02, 33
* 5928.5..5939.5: 0.02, 32.5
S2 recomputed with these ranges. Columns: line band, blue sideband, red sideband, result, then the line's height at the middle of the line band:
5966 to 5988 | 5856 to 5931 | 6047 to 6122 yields -0.05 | 32.4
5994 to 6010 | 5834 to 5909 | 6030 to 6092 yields 0.03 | 33.2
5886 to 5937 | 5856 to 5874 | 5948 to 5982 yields 0.09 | 33.3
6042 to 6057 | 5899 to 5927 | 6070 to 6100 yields -0.05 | 33.5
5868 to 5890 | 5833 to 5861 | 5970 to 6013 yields 0.10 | 33.8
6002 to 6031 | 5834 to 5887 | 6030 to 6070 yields 0.04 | 33.8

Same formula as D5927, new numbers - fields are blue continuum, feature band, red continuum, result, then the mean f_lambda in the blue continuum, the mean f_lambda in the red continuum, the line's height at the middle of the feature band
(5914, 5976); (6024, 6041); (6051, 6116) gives 0.02 mag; 33.2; 34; 33.7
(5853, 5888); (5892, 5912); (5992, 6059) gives 0.10 mag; 31.9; 33.4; 32.2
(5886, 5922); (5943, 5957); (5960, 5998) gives -0.02 mag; 29.7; 33.6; 32.1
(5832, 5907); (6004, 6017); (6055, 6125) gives 0.03 mag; 31.5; 34.1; 33.2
